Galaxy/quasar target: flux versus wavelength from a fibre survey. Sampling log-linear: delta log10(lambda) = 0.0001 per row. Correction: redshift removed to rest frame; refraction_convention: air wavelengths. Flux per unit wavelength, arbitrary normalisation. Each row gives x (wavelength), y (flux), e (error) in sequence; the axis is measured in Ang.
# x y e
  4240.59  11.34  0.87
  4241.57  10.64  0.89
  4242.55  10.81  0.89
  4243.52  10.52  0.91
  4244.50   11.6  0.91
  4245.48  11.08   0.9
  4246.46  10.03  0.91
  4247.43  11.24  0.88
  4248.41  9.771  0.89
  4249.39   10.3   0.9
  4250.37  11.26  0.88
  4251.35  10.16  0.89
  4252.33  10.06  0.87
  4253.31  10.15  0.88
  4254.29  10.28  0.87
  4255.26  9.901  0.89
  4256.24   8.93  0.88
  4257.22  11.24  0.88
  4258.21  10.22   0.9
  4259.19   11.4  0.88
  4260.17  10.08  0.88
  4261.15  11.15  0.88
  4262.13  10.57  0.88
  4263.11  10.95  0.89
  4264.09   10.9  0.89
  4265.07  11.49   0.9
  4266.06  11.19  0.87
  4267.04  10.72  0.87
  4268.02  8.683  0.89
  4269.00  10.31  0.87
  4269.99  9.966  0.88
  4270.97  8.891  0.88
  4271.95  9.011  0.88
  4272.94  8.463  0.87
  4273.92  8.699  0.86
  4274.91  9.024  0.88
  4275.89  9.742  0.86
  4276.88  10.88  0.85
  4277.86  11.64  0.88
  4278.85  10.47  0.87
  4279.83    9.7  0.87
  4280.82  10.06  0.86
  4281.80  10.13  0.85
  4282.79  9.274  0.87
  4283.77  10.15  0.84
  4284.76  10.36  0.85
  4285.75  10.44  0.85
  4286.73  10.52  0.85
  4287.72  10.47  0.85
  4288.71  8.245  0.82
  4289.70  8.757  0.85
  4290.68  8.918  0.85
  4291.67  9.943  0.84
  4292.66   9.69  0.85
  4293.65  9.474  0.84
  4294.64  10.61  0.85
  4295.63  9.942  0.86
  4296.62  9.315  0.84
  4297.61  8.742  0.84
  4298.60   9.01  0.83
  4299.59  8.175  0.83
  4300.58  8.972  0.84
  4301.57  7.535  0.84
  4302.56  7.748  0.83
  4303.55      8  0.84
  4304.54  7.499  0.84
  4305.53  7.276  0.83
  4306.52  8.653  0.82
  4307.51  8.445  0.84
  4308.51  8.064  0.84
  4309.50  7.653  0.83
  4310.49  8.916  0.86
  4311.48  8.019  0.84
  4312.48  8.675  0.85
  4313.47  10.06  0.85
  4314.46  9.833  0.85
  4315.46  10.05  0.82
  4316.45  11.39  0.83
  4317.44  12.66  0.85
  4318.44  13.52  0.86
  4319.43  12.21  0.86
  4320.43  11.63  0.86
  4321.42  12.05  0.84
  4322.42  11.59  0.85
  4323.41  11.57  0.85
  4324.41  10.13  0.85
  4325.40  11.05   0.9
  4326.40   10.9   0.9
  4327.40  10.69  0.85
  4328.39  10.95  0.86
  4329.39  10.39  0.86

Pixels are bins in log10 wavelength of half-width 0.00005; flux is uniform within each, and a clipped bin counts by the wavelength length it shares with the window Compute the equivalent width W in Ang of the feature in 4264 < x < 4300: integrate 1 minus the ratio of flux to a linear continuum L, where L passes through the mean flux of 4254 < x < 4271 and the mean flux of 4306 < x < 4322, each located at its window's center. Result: 1.9 Ang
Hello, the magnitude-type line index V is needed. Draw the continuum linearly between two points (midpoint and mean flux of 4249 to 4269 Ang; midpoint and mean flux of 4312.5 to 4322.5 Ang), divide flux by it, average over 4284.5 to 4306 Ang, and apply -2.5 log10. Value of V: 0.212 mag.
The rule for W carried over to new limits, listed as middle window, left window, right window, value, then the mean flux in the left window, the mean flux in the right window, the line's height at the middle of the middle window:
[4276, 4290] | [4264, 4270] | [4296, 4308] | -0.9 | 10.5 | 8.3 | 9.48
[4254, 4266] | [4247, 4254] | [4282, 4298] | -0.5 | 10.4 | 9.69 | 10.2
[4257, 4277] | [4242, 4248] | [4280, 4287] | 0.6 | 10.9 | 10.1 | 10.4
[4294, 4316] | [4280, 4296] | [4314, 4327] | 4.0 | 9.81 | 11.4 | 10.7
